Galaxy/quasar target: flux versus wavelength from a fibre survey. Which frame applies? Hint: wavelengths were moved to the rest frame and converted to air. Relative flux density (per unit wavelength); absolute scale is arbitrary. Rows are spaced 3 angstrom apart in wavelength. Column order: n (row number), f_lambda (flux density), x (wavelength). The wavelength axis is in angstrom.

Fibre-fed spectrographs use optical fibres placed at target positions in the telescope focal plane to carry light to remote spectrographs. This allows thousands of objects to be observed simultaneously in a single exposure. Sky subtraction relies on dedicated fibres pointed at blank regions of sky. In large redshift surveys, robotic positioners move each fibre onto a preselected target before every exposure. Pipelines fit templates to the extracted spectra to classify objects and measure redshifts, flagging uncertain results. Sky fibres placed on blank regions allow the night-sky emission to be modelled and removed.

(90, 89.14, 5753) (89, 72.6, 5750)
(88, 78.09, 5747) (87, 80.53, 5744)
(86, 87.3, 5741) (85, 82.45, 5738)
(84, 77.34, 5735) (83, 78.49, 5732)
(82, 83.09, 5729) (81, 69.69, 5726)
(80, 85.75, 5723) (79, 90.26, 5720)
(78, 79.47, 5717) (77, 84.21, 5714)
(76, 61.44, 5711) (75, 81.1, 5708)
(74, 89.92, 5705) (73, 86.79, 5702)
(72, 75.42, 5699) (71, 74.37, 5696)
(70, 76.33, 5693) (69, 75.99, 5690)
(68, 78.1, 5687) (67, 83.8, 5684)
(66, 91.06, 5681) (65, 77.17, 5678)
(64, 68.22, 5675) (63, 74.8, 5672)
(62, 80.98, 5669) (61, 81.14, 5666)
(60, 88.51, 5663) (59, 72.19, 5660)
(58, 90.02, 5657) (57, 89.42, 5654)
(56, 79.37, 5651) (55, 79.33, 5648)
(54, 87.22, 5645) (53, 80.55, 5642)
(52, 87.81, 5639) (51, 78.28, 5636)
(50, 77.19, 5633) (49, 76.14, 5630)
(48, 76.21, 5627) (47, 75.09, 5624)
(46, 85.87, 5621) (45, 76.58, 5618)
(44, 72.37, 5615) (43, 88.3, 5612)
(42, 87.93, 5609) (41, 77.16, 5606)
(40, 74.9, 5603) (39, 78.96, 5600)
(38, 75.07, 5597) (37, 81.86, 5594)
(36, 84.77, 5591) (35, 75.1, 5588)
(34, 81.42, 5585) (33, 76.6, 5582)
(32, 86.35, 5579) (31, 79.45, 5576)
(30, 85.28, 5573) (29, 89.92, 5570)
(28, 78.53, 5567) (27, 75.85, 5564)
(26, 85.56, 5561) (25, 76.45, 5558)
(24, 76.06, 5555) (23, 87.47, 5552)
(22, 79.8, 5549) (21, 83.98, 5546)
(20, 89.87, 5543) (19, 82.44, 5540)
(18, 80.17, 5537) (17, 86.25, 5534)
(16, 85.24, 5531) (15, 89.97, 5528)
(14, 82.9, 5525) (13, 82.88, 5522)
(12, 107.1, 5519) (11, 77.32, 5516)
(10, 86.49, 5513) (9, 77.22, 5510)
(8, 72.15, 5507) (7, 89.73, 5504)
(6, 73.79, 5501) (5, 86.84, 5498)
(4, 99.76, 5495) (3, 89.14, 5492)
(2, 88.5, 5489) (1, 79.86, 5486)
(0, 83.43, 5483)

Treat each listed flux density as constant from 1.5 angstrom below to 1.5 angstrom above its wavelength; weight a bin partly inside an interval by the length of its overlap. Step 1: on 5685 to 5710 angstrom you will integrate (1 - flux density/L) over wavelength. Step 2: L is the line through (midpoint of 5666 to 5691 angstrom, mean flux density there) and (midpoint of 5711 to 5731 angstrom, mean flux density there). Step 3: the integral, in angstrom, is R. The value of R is 0.1 angstrom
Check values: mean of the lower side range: 79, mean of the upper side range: 80.4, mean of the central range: 79.5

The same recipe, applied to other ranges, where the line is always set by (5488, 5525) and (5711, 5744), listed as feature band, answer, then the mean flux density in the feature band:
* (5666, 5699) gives 1.5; 78.1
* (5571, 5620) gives 2.0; 80.3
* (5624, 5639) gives 0.9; 77.9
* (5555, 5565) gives 0.7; 79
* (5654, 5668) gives -0.2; 83.6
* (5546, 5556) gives 0.4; 81.8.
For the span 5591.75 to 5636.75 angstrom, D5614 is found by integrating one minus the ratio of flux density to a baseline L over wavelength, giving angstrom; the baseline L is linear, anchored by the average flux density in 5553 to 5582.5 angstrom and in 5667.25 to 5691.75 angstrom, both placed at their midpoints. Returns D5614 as 0.7 angstrom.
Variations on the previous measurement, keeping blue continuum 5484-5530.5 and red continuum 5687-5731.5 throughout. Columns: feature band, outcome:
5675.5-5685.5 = -0.3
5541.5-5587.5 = 1.0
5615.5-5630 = 0.8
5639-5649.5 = -0.2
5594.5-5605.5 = 0.8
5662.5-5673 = 0.0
